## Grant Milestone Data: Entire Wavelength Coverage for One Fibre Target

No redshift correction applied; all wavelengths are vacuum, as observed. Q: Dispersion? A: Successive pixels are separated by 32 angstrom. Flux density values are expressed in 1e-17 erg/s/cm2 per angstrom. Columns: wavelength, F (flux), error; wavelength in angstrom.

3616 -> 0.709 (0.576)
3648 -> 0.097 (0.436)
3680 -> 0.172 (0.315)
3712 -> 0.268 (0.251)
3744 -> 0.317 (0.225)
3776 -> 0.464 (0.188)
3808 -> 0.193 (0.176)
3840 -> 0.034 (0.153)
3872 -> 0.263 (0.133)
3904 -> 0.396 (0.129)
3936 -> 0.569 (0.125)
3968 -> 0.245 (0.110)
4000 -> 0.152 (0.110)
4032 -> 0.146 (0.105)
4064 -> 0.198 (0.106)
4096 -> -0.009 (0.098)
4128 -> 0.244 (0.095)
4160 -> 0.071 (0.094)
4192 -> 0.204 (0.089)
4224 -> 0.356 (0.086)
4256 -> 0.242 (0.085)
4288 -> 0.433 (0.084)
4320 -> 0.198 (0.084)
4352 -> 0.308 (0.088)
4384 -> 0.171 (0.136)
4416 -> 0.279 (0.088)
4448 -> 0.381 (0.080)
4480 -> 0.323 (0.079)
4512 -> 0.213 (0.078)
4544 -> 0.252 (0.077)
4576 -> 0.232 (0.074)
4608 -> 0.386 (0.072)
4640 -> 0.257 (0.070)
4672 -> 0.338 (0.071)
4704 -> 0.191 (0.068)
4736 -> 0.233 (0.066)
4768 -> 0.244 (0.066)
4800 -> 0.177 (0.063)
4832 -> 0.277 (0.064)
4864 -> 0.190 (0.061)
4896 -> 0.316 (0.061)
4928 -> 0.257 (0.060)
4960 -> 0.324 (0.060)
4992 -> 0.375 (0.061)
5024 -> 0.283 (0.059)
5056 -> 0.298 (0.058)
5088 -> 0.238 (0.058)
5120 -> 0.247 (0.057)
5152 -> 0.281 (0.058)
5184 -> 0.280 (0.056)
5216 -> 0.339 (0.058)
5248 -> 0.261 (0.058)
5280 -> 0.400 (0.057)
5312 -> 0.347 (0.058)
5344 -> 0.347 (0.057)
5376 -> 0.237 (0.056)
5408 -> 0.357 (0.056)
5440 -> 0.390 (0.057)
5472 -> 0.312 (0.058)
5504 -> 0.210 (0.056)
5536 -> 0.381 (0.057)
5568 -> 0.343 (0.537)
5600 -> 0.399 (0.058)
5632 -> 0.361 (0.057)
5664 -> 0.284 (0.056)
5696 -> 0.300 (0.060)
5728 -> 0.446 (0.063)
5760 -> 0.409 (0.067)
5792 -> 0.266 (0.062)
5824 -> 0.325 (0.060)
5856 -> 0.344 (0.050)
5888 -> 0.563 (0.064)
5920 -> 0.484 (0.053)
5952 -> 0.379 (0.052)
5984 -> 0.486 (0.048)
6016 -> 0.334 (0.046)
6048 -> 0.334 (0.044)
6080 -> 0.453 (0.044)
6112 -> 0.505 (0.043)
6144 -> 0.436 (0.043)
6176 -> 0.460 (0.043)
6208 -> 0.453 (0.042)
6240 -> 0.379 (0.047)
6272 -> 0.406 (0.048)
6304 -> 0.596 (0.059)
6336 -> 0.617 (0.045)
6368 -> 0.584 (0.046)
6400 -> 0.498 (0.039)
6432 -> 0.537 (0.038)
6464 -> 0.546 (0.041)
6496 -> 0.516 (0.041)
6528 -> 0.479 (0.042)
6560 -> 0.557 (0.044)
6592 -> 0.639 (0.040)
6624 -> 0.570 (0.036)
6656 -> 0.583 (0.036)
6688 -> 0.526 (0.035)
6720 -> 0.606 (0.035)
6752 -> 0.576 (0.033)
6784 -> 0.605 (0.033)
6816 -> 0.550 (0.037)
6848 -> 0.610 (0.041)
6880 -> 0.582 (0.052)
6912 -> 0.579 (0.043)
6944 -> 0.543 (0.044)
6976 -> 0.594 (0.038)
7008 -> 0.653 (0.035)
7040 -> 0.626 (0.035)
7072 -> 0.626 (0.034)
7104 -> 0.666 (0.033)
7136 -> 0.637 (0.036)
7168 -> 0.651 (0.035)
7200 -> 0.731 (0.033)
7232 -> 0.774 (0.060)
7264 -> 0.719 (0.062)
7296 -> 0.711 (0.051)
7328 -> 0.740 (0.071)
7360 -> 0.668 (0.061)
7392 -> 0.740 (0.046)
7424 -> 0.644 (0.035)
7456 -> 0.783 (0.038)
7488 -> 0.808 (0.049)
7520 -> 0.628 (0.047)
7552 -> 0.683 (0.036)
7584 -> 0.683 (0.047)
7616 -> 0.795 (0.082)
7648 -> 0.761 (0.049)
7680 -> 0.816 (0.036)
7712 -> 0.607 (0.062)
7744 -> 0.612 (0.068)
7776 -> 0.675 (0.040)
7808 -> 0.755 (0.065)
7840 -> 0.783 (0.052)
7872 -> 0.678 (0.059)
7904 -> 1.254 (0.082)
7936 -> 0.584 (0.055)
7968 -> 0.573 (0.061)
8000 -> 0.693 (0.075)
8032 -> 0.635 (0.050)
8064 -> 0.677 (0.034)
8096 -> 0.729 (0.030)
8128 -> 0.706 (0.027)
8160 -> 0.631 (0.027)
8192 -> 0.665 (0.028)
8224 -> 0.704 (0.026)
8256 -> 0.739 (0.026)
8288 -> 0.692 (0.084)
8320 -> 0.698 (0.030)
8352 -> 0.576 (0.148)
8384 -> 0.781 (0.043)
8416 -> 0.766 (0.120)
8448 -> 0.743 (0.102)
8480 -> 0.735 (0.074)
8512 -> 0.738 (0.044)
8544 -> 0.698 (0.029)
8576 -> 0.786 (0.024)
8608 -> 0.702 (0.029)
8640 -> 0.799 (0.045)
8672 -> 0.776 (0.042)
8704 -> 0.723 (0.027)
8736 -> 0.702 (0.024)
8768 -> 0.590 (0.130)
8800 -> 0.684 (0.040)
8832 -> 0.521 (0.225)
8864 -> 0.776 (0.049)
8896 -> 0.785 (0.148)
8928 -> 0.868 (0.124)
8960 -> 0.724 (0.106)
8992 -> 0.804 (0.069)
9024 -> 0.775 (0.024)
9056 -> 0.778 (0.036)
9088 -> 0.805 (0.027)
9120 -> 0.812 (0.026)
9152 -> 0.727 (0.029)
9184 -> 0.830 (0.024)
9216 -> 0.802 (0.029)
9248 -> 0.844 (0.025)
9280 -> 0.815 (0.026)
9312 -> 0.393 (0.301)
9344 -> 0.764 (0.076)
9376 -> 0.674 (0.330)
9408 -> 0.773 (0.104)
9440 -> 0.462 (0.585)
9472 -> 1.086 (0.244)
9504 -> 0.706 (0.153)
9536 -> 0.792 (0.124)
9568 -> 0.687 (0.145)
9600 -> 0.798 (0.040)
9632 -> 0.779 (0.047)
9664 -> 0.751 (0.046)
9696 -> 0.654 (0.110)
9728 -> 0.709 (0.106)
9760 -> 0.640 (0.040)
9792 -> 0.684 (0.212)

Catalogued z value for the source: 0.580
